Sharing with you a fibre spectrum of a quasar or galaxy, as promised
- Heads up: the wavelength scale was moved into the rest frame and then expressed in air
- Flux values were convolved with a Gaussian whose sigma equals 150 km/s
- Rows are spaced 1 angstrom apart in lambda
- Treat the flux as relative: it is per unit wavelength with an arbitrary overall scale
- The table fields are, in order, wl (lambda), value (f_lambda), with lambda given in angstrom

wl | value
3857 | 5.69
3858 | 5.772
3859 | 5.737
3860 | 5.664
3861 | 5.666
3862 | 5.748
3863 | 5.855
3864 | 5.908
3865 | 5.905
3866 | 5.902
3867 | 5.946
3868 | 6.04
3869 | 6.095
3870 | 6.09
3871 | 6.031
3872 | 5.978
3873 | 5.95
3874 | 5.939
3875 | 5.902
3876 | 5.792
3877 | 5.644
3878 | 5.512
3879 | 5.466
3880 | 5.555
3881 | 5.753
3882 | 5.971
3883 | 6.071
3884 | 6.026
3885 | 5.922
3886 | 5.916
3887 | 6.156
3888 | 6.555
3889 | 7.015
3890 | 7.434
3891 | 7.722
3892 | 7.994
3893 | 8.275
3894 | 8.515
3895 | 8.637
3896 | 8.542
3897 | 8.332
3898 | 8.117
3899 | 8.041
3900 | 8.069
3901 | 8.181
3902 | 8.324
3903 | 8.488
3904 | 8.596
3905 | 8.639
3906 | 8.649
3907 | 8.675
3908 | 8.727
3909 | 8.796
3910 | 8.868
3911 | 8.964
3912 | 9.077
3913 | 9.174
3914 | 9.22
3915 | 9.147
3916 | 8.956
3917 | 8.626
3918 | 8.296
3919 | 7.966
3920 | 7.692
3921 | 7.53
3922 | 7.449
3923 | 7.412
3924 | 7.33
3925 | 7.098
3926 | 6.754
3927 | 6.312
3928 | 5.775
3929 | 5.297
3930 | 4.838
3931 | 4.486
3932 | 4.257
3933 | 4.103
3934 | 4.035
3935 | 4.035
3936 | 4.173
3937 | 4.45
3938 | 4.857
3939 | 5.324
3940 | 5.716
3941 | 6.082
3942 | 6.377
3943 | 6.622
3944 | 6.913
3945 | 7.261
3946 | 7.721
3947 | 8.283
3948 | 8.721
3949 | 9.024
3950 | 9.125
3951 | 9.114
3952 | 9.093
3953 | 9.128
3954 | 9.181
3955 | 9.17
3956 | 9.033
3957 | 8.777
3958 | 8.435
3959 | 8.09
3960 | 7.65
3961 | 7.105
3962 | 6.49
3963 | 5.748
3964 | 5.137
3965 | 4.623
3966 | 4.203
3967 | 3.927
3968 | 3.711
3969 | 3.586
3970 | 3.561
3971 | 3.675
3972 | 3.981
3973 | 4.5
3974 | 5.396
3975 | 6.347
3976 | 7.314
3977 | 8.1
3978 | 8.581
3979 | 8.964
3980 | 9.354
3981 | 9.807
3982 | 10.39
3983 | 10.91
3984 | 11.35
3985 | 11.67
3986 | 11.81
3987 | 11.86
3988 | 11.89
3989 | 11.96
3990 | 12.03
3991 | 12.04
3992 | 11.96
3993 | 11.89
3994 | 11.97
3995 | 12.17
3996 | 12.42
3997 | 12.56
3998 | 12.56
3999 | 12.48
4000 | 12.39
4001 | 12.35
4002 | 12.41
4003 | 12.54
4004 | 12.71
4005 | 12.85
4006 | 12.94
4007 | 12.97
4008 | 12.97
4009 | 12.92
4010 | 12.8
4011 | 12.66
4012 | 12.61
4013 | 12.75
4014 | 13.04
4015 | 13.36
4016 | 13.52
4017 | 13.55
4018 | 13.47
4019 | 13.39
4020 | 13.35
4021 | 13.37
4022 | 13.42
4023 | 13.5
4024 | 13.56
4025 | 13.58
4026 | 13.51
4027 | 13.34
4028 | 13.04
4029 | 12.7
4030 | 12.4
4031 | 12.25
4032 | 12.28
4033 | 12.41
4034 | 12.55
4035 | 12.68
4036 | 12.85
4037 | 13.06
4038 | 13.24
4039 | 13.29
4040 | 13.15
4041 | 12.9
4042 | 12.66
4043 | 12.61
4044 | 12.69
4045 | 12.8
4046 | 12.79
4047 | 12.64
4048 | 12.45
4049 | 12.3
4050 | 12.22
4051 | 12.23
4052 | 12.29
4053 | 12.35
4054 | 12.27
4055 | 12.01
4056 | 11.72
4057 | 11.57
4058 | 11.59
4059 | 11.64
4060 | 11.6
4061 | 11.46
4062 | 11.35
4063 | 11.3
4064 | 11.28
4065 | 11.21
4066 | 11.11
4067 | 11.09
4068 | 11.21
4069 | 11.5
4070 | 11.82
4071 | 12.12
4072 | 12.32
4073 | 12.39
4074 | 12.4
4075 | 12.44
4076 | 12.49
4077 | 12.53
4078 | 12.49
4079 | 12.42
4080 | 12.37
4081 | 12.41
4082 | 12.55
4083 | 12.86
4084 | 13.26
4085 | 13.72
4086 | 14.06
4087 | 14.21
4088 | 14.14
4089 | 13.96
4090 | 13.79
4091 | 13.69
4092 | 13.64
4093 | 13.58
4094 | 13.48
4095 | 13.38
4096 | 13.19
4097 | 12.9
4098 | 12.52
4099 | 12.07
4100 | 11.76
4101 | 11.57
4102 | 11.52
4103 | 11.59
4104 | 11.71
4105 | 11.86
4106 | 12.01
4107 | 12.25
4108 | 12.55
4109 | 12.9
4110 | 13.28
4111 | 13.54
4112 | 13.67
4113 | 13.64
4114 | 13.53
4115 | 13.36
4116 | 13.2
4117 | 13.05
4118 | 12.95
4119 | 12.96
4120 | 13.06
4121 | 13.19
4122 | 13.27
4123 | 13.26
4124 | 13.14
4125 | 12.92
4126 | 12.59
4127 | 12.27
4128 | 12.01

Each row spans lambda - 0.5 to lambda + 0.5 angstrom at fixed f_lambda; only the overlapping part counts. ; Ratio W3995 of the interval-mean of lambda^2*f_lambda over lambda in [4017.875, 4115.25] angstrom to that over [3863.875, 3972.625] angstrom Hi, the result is 2.0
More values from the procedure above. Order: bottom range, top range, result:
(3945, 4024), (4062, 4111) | 1.31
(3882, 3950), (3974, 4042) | 1.76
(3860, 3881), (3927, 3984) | 1.19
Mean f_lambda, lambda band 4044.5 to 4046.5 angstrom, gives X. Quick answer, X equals 12.8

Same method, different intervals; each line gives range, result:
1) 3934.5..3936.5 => 4.1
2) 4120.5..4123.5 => 13.2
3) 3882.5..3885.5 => 6.01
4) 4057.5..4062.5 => 11.5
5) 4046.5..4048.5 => 12.5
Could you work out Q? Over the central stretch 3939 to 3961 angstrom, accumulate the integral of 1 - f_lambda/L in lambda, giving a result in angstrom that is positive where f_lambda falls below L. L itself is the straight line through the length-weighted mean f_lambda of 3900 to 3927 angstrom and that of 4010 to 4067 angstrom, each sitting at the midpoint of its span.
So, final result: 3.6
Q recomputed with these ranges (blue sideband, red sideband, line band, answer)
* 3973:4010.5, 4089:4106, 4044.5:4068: 0.4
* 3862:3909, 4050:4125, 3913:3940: 5.4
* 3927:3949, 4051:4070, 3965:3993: -1.4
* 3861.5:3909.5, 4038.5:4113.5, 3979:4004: -4.3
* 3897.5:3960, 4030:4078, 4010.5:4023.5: -2.9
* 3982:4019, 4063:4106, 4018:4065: -0.3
